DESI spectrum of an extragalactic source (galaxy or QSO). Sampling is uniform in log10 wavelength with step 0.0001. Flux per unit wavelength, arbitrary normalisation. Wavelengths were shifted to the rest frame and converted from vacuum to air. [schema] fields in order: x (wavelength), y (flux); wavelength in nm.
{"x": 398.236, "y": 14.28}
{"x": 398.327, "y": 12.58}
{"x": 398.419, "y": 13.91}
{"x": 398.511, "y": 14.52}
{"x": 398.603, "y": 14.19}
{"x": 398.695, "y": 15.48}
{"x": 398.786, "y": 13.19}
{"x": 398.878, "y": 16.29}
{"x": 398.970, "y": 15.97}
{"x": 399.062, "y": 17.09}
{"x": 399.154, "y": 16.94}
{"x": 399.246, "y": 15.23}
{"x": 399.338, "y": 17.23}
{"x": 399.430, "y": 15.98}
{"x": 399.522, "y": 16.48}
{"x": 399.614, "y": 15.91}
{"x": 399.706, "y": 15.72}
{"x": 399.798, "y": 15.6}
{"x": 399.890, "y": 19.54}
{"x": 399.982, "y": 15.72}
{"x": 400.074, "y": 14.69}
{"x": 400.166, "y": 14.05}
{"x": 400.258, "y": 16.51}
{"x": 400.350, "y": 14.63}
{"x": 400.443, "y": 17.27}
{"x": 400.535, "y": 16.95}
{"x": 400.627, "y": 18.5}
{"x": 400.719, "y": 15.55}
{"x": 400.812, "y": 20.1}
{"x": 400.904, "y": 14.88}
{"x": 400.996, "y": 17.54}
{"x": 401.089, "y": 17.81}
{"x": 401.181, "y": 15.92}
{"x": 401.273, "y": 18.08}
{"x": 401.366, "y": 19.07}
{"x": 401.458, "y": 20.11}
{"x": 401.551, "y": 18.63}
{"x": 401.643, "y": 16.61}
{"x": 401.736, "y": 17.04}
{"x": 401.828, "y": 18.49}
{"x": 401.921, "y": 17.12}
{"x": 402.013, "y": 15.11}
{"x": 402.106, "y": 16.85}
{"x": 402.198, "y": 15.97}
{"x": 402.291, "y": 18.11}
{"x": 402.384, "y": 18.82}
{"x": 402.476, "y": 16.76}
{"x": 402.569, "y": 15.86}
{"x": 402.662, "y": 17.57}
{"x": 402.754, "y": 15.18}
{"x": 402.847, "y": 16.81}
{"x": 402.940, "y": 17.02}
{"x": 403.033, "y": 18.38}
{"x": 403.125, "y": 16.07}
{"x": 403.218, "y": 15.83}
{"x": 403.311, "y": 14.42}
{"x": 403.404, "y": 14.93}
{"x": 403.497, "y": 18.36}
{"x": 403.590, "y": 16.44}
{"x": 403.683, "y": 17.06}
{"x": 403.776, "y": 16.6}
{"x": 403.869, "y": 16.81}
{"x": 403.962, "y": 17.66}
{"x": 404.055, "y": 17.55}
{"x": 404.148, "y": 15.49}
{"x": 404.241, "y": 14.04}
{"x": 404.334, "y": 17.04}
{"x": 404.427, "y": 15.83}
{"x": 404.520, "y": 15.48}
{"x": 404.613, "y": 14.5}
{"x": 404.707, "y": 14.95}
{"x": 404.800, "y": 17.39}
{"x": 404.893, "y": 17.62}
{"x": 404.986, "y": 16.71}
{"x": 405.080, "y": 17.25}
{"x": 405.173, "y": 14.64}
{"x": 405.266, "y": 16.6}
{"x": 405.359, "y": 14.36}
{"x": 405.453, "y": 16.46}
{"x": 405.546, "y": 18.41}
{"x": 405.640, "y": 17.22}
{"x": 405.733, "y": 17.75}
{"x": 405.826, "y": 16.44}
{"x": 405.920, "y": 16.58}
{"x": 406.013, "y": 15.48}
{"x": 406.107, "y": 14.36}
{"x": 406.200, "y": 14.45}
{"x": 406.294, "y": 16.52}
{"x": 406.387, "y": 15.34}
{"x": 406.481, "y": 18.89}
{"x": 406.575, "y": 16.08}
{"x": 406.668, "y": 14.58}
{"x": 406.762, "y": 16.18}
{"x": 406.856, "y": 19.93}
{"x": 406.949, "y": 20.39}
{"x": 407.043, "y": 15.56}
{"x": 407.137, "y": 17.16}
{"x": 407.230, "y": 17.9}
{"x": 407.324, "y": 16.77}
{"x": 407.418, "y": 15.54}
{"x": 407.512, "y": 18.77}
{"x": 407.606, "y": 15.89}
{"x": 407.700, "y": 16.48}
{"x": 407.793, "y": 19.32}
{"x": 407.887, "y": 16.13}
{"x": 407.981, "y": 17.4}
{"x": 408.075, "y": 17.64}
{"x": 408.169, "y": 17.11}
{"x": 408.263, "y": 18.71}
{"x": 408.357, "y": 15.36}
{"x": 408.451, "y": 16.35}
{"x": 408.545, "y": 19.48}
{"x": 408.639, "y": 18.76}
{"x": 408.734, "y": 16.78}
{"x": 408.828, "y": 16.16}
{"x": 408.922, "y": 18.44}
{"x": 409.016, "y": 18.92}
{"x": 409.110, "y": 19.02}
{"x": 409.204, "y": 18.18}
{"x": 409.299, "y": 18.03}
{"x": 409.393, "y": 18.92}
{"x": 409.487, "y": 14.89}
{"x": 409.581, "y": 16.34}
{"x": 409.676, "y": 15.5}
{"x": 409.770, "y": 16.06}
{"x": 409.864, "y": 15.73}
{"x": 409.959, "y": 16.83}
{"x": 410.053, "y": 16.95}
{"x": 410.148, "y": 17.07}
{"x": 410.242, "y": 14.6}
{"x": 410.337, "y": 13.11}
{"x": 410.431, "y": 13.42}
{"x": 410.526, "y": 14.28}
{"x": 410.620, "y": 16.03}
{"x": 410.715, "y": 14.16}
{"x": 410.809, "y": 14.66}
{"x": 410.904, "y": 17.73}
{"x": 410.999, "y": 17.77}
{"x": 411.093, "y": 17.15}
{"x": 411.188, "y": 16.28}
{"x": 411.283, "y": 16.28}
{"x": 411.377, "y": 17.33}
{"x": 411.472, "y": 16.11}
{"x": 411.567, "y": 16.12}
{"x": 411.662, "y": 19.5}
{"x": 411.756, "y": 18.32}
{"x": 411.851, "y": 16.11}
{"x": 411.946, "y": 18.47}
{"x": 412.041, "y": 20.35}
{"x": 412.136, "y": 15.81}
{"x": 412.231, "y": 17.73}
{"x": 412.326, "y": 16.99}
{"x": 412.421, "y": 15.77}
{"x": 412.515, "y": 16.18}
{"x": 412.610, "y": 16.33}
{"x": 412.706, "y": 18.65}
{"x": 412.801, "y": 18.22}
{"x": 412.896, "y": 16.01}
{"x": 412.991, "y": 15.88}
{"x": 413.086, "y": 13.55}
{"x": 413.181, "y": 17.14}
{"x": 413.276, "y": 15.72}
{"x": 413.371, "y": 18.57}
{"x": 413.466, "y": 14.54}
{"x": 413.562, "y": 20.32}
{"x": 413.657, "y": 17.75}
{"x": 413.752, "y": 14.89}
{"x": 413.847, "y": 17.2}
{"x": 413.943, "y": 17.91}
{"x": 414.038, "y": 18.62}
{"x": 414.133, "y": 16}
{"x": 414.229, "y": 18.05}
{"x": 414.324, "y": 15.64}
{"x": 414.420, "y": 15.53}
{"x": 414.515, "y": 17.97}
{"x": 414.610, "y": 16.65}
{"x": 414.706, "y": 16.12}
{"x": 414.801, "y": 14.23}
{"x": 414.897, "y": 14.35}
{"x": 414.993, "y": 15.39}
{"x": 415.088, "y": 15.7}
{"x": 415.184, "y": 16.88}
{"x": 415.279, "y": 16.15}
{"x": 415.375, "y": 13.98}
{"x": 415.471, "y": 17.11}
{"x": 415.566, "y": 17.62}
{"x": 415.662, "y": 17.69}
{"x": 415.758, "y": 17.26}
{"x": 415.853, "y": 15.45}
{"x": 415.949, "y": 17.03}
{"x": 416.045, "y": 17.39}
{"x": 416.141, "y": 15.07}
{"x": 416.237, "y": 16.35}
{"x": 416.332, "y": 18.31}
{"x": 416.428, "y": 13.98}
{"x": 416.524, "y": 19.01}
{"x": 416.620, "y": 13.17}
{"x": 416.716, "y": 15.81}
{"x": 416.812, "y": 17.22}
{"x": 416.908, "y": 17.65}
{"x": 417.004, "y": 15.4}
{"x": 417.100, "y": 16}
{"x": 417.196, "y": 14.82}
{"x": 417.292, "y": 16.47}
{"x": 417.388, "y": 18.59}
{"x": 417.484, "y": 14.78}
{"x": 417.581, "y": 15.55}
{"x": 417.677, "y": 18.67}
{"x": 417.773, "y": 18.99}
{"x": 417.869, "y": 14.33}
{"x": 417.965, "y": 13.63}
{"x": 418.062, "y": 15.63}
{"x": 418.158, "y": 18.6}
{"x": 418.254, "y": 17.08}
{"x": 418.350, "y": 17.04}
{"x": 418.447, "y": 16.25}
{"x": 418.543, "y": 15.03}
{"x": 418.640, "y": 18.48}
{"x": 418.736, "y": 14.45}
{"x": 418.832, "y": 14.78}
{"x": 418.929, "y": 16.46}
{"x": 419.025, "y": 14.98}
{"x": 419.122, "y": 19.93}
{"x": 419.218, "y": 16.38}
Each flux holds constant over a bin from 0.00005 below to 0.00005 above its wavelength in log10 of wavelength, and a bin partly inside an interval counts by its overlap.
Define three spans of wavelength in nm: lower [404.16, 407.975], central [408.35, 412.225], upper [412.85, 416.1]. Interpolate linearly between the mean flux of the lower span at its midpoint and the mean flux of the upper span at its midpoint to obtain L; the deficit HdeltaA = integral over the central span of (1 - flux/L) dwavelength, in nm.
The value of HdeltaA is -0.07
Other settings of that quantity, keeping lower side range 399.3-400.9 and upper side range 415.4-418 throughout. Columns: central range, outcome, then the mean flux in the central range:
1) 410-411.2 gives 0.059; 15.6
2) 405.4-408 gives -0.065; 16.8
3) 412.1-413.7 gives -0.035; 16.8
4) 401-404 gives -0.110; 17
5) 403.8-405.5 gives 0.031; 16.1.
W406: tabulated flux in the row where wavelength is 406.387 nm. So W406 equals 15.34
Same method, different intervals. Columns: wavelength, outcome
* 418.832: 14.78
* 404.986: 16.71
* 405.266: 16.6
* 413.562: 20.32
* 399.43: 15.98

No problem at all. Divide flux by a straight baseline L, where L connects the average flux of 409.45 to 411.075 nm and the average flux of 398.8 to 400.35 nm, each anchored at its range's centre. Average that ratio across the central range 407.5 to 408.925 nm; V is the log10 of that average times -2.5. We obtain -0.11 mag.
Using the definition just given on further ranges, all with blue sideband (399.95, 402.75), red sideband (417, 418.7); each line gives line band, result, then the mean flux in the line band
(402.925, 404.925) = 0.04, 16.3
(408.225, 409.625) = -0.06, 17.6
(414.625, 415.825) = 0.03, 16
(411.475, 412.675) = -0.04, 17.3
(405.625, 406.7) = 0.05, 16.1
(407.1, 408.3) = -0.03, 17.3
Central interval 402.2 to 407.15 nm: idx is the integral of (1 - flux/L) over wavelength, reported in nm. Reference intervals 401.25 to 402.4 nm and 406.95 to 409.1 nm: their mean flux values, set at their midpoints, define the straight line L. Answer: 0.286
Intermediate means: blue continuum 17.6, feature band 16.5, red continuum 17.4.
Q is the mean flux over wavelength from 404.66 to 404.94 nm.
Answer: 16.7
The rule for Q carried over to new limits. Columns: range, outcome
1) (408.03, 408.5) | 17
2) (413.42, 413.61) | 17.4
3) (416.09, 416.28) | 15.7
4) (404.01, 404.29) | 15.7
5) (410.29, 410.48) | 13.3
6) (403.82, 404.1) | 17.3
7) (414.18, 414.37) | 16.8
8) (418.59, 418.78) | 16.5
